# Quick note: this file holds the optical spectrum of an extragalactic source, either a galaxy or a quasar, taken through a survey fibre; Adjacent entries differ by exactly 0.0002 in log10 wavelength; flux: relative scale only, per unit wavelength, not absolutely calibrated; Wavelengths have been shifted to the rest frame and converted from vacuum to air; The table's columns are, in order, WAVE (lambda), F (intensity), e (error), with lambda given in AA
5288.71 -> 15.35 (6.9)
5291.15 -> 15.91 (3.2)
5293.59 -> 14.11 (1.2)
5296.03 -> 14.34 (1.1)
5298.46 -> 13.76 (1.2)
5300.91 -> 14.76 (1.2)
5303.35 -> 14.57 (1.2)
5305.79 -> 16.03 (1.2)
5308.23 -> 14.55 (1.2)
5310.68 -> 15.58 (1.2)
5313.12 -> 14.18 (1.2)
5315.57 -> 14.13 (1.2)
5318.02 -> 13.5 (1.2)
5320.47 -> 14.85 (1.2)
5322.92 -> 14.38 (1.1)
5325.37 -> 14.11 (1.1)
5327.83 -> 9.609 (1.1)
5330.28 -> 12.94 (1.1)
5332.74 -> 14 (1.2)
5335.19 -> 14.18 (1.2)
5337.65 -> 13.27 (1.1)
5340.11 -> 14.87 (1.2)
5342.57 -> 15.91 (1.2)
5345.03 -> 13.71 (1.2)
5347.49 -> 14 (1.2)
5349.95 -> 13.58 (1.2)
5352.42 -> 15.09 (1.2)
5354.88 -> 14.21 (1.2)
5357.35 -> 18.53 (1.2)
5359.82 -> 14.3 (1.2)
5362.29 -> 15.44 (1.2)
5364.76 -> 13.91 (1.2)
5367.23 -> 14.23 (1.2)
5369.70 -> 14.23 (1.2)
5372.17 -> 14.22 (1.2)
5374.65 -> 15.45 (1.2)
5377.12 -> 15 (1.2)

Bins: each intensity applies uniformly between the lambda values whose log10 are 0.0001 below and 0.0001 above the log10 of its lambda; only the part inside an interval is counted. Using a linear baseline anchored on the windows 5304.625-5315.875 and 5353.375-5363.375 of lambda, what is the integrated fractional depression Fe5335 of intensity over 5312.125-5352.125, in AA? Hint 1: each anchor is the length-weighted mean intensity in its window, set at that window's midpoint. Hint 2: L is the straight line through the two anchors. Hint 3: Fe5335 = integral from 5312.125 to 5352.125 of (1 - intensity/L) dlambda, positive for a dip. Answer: 3.7 AA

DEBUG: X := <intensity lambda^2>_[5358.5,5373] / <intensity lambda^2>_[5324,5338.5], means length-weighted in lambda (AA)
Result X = 1.12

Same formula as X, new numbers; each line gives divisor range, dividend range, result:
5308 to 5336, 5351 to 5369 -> 1.11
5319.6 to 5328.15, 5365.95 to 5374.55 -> 1.08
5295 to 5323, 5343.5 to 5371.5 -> 1.03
